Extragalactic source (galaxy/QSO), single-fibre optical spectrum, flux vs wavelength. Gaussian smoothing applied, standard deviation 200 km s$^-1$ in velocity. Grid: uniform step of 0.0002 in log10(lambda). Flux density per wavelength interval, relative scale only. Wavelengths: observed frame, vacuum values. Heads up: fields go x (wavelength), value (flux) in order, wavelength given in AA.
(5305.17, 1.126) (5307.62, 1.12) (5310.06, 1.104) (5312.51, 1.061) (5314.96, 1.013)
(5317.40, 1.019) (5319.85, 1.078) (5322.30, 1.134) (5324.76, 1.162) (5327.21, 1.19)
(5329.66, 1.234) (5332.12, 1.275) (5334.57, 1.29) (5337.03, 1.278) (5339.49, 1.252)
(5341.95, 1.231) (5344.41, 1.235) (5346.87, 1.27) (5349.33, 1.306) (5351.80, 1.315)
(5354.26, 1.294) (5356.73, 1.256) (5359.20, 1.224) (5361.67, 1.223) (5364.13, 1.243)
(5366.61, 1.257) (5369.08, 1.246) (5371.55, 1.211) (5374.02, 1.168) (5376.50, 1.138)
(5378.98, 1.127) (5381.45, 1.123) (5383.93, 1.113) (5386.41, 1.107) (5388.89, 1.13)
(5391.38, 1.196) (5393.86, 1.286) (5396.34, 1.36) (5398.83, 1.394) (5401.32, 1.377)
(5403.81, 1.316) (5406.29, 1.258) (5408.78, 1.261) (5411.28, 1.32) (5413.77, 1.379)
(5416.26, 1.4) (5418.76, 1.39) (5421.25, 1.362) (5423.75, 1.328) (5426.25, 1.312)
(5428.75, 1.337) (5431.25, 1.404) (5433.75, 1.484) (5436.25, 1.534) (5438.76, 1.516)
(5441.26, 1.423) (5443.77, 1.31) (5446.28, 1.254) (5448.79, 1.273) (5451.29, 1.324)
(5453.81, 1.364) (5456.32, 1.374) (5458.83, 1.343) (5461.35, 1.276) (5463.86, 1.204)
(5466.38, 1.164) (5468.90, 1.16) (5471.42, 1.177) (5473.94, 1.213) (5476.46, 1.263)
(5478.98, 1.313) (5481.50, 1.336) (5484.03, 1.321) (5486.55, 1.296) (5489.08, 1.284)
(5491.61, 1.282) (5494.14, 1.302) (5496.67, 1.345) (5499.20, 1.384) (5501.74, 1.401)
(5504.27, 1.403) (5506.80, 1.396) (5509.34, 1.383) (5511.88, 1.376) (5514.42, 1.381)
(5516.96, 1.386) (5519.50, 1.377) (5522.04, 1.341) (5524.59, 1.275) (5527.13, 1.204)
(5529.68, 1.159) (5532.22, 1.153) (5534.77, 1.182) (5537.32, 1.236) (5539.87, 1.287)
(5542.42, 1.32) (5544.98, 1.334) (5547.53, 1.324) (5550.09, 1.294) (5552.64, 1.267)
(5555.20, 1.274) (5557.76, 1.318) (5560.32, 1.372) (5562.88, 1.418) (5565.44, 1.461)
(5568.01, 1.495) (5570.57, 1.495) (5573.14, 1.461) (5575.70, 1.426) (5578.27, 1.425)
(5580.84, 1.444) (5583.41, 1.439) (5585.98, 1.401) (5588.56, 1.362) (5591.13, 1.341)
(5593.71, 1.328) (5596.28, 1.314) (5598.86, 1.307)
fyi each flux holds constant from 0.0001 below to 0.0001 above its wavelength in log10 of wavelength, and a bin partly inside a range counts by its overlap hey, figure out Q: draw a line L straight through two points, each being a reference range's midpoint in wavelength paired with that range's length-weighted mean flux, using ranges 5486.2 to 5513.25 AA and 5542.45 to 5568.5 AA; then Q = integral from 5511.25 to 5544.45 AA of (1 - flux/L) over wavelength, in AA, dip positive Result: 1.7 AA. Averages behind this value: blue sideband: 1.35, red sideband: 1.35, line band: 1.28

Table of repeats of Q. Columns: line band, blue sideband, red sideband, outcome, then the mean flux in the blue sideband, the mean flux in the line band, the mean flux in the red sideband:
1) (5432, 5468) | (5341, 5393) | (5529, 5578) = -2.3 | 1.21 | 1.34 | 1.33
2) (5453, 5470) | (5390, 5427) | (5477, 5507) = 0.8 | 1.33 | 1.27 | 1.34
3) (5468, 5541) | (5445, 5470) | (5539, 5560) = -0.4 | 1.27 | 1.3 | 1.31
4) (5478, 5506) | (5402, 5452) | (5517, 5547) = -0.7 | 1.36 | 1.33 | 1.27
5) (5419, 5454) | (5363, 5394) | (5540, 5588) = -3.7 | 1.18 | 1.37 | 1.38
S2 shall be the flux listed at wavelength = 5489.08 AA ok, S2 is 1.284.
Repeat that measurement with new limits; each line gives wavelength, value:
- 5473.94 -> 1.213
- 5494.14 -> 1.302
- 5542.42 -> 1.32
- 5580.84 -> 1.444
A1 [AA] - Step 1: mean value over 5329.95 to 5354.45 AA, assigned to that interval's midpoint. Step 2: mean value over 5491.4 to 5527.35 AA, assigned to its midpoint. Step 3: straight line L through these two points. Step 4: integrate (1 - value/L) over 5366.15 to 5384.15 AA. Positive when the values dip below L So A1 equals 1.6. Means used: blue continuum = 1.27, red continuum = 1.36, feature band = 1.17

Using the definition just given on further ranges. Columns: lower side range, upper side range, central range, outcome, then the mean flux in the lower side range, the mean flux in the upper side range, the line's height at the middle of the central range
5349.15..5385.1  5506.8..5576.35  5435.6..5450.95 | -1.3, 1.21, 1.33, 1.27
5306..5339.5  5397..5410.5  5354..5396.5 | 2.1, 1.15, 1.32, 1.26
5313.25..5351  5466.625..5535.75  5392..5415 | -1.6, 1.2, 1.3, 1.24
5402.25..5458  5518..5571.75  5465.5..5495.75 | 1.8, 1.36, 1.31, 1.34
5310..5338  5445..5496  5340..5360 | -1.5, 1.15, 1.28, 1.18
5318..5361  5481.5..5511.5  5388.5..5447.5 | -2.8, 1.23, 1.35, 1.29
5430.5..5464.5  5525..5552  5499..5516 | -1.3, 1.37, 1.25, 1.29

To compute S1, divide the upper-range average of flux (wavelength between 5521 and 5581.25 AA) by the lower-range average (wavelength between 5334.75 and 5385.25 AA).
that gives 1.08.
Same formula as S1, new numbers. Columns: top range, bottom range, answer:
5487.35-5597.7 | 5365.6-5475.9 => 1.04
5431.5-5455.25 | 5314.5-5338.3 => 1.18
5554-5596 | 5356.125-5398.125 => 1.17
